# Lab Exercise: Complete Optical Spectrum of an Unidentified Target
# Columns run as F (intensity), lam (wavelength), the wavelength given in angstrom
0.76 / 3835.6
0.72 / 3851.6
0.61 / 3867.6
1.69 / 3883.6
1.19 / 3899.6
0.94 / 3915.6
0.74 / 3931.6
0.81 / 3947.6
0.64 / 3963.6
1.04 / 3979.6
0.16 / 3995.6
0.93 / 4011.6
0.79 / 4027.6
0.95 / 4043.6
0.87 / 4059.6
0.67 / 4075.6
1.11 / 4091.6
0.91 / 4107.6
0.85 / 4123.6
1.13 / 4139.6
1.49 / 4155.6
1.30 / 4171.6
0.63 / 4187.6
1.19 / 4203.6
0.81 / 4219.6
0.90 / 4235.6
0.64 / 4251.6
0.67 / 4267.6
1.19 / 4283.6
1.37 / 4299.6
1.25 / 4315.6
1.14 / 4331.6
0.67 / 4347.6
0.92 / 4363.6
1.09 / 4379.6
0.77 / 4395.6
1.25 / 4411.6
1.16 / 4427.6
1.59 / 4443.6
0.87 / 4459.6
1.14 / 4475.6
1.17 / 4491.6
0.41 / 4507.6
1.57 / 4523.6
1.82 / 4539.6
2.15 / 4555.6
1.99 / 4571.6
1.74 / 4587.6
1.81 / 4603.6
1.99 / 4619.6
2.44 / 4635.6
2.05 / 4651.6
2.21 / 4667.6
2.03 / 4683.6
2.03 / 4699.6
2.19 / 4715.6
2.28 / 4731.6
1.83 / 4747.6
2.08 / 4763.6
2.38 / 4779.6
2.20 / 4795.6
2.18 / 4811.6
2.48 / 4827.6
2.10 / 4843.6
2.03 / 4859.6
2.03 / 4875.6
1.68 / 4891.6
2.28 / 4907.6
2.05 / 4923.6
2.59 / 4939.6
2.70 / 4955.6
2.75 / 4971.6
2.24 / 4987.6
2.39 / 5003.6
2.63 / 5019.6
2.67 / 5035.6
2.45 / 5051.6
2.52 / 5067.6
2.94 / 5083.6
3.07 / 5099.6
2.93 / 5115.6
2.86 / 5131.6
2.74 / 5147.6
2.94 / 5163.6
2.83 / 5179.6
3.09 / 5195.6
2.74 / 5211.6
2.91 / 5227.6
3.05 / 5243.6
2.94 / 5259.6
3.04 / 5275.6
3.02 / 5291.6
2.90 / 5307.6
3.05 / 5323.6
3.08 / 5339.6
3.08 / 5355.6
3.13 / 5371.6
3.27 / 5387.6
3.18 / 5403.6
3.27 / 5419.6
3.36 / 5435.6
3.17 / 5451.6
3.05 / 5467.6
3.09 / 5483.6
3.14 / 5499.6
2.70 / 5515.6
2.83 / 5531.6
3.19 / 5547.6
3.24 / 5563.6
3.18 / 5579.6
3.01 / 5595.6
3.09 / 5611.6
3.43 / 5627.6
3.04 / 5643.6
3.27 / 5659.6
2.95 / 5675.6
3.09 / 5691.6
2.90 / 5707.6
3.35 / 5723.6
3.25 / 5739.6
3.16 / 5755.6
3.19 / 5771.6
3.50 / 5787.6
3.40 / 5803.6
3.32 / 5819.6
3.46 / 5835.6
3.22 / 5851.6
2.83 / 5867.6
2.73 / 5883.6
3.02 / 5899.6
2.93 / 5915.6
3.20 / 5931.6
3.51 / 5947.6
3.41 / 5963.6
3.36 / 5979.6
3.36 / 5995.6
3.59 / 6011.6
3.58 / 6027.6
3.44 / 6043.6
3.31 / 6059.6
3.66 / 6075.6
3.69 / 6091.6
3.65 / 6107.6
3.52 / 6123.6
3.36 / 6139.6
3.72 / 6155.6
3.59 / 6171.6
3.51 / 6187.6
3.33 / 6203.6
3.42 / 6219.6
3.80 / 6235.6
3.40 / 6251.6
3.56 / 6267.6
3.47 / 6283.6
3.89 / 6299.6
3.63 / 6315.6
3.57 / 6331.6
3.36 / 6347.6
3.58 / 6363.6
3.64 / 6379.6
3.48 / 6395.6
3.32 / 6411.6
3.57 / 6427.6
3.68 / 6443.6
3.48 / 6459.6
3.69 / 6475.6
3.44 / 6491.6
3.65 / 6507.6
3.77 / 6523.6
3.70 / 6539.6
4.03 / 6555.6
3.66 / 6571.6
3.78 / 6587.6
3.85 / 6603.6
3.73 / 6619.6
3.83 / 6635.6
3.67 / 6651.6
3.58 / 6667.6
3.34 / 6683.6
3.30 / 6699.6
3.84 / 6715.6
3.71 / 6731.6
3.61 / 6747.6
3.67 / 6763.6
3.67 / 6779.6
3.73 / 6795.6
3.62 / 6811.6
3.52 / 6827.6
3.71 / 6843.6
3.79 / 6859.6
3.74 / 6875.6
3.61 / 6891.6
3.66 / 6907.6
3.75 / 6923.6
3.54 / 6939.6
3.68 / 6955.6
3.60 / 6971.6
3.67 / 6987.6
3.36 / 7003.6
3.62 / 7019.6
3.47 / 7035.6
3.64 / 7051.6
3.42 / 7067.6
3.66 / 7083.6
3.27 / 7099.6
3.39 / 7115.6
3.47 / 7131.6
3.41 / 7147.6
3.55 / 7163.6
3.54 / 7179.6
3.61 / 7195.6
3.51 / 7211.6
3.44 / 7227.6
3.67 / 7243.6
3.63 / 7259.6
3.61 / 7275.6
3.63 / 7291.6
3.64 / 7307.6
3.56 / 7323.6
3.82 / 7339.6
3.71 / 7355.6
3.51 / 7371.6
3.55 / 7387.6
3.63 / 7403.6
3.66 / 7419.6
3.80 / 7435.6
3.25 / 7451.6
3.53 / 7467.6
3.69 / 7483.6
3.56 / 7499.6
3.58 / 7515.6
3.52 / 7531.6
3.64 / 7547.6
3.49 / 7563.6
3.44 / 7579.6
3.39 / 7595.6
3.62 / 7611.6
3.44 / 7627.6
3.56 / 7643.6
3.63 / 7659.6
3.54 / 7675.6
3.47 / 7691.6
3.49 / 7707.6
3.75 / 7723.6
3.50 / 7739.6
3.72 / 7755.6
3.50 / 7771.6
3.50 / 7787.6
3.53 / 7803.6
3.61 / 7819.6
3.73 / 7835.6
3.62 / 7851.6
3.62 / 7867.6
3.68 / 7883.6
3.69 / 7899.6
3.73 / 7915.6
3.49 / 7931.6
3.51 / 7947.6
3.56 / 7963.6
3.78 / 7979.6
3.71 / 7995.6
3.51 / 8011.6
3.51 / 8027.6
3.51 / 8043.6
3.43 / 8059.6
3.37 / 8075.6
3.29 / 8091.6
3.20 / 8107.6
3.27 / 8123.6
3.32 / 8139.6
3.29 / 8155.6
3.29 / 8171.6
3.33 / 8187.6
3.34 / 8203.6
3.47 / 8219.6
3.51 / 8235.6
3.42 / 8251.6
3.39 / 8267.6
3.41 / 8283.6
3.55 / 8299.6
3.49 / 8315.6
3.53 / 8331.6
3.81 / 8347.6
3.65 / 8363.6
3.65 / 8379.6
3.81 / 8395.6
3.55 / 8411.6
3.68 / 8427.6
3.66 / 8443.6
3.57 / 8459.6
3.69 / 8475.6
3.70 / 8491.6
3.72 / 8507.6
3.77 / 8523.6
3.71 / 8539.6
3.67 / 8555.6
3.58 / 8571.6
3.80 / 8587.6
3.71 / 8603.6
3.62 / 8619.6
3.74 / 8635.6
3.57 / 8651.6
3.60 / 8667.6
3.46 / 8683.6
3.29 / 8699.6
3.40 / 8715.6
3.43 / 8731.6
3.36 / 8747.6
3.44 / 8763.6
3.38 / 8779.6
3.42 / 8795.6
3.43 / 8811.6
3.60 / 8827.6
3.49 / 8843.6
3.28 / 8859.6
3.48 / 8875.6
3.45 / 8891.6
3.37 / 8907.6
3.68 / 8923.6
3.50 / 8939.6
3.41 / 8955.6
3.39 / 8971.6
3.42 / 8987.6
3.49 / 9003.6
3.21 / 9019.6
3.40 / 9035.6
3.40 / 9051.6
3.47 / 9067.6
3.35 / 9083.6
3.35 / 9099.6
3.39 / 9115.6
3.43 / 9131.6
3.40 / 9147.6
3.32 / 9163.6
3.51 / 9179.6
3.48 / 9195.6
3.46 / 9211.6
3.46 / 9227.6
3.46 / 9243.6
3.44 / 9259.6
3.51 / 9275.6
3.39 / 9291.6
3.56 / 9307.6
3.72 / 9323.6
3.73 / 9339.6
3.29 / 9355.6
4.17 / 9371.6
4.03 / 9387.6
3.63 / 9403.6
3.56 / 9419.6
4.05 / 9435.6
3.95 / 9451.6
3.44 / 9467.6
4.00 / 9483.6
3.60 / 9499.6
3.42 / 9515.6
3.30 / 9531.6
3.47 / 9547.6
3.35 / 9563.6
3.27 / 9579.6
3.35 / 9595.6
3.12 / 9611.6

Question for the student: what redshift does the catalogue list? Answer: 0.135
